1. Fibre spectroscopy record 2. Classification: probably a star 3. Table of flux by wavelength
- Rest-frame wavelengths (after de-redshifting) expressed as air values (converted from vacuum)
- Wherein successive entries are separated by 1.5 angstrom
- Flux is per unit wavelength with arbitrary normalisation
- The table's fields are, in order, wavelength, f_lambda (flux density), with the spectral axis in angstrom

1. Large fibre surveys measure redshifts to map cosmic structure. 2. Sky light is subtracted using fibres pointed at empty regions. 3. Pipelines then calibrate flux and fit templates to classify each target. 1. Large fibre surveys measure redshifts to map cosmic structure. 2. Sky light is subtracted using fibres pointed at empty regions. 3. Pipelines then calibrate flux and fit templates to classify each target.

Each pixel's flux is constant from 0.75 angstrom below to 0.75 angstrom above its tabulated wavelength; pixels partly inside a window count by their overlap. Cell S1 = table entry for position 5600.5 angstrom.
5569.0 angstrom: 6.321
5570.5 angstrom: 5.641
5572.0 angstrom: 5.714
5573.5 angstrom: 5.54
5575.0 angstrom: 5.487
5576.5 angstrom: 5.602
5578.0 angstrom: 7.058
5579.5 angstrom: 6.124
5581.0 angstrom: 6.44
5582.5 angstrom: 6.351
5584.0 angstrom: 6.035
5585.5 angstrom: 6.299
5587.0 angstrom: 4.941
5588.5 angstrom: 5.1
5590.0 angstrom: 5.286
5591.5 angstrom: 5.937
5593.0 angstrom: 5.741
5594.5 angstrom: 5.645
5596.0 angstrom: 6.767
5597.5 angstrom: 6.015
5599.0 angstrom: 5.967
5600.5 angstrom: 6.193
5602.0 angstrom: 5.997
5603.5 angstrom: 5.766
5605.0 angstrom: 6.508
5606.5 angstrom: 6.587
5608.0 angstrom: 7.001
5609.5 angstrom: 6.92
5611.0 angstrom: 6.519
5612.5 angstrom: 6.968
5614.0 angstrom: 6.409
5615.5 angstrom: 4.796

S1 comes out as 6.193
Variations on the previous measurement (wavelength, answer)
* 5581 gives 6.44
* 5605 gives 6.508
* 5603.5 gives 5.766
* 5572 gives 5.714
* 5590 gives 5.286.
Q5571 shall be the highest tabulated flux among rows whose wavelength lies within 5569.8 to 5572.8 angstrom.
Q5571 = 5.714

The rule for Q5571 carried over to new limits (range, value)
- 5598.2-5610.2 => 7.001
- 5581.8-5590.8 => 6.351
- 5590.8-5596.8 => 6.767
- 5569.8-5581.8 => 7.058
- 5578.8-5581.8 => 6.44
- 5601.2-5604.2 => 5.997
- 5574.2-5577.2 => 5.602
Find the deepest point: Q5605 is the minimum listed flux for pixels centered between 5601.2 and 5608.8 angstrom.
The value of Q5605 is 5.766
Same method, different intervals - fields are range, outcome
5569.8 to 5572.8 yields 5.641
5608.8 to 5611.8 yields 6.519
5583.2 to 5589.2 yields 4.941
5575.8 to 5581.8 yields 5.602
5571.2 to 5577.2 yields 5.487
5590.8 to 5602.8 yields 5.645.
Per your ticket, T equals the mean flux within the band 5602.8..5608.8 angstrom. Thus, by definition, 6.48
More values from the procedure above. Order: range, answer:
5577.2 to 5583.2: 6.49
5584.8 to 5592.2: 5.5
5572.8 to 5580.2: 5.96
